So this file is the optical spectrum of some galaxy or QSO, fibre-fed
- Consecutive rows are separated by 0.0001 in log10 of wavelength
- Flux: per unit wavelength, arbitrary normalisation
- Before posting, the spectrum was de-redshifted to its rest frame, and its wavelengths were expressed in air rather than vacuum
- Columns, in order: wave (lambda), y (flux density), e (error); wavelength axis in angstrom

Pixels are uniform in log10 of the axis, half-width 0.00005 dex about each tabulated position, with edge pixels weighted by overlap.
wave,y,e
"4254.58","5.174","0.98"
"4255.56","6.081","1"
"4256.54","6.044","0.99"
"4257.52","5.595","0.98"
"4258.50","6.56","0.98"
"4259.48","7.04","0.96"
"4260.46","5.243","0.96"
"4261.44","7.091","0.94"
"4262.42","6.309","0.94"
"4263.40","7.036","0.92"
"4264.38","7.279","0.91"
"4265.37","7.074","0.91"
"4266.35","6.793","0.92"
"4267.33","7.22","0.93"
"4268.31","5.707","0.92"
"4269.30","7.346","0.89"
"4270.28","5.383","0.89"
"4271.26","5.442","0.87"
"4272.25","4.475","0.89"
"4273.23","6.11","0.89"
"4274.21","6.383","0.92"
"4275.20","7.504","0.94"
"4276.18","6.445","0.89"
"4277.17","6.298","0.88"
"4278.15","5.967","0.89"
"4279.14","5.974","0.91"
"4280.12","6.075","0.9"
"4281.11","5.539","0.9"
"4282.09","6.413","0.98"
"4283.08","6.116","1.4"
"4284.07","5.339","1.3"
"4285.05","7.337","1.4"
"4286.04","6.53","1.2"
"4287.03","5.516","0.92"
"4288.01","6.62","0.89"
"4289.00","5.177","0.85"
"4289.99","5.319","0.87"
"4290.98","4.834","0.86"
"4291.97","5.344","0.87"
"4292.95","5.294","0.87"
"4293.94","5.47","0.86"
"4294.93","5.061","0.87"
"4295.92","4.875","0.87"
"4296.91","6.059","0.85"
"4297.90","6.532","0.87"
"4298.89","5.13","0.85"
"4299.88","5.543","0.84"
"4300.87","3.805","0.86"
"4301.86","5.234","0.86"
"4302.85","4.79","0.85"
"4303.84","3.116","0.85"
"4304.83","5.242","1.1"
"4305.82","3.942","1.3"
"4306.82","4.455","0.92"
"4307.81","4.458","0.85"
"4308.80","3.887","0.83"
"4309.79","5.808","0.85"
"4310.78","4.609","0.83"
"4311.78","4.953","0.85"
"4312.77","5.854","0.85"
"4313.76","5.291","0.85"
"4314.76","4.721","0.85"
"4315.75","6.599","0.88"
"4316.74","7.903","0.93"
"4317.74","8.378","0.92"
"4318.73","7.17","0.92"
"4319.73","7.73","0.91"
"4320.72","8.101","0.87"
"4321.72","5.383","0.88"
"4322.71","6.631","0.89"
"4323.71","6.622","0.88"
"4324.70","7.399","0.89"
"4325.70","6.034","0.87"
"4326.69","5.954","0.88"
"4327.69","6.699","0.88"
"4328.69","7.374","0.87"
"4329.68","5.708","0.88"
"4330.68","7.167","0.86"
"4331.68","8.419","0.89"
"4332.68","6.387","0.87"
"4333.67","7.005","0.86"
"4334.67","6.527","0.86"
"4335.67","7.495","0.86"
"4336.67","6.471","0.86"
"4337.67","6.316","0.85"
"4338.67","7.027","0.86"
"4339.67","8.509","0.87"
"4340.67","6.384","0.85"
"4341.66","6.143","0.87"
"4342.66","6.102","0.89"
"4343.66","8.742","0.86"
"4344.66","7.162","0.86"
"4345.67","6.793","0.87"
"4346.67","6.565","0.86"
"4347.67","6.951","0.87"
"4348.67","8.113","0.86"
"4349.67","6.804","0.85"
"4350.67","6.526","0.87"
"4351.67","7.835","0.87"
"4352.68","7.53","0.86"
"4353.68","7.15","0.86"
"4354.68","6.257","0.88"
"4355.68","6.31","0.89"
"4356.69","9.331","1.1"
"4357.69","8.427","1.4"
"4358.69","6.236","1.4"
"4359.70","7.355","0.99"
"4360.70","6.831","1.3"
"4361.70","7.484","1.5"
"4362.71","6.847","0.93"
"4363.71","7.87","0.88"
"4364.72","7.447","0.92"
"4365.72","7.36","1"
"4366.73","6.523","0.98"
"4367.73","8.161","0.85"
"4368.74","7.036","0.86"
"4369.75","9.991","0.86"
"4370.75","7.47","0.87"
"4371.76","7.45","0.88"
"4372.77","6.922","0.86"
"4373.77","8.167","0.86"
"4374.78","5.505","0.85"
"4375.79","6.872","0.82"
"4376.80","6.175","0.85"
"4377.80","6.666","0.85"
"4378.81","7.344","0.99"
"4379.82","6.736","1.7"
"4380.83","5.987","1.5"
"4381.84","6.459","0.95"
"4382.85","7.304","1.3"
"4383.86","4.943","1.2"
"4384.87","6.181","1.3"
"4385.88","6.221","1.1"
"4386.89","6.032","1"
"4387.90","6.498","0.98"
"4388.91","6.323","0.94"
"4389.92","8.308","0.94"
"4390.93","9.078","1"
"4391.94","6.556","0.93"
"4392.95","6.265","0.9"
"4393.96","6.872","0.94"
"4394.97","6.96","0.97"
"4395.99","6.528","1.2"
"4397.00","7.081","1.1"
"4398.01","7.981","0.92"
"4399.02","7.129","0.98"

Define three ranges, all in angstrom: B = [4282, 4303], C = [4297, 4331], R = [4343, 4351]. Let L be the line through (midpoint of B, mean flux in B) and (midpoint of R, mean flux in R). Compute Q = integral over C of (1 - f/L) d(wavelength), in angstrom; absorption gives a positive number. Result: 2.2 angstrom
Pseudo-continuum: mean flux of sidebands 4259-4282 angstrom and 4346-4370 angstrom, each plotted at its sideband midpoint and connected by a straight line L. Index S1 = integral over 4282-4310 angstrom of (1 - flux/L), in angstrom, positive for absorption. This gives 5.74 angstrom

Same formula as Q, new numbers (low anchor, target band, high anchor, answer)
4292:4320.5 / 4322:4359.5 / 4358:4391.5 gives -4.5 angstrom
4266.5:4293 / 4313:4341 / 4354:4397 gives -1.3 angstrom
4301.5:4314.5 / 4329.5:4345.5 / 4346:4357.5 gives -1.4 angstrom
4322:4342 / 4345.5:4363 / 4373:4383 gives -1.1 angstrom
